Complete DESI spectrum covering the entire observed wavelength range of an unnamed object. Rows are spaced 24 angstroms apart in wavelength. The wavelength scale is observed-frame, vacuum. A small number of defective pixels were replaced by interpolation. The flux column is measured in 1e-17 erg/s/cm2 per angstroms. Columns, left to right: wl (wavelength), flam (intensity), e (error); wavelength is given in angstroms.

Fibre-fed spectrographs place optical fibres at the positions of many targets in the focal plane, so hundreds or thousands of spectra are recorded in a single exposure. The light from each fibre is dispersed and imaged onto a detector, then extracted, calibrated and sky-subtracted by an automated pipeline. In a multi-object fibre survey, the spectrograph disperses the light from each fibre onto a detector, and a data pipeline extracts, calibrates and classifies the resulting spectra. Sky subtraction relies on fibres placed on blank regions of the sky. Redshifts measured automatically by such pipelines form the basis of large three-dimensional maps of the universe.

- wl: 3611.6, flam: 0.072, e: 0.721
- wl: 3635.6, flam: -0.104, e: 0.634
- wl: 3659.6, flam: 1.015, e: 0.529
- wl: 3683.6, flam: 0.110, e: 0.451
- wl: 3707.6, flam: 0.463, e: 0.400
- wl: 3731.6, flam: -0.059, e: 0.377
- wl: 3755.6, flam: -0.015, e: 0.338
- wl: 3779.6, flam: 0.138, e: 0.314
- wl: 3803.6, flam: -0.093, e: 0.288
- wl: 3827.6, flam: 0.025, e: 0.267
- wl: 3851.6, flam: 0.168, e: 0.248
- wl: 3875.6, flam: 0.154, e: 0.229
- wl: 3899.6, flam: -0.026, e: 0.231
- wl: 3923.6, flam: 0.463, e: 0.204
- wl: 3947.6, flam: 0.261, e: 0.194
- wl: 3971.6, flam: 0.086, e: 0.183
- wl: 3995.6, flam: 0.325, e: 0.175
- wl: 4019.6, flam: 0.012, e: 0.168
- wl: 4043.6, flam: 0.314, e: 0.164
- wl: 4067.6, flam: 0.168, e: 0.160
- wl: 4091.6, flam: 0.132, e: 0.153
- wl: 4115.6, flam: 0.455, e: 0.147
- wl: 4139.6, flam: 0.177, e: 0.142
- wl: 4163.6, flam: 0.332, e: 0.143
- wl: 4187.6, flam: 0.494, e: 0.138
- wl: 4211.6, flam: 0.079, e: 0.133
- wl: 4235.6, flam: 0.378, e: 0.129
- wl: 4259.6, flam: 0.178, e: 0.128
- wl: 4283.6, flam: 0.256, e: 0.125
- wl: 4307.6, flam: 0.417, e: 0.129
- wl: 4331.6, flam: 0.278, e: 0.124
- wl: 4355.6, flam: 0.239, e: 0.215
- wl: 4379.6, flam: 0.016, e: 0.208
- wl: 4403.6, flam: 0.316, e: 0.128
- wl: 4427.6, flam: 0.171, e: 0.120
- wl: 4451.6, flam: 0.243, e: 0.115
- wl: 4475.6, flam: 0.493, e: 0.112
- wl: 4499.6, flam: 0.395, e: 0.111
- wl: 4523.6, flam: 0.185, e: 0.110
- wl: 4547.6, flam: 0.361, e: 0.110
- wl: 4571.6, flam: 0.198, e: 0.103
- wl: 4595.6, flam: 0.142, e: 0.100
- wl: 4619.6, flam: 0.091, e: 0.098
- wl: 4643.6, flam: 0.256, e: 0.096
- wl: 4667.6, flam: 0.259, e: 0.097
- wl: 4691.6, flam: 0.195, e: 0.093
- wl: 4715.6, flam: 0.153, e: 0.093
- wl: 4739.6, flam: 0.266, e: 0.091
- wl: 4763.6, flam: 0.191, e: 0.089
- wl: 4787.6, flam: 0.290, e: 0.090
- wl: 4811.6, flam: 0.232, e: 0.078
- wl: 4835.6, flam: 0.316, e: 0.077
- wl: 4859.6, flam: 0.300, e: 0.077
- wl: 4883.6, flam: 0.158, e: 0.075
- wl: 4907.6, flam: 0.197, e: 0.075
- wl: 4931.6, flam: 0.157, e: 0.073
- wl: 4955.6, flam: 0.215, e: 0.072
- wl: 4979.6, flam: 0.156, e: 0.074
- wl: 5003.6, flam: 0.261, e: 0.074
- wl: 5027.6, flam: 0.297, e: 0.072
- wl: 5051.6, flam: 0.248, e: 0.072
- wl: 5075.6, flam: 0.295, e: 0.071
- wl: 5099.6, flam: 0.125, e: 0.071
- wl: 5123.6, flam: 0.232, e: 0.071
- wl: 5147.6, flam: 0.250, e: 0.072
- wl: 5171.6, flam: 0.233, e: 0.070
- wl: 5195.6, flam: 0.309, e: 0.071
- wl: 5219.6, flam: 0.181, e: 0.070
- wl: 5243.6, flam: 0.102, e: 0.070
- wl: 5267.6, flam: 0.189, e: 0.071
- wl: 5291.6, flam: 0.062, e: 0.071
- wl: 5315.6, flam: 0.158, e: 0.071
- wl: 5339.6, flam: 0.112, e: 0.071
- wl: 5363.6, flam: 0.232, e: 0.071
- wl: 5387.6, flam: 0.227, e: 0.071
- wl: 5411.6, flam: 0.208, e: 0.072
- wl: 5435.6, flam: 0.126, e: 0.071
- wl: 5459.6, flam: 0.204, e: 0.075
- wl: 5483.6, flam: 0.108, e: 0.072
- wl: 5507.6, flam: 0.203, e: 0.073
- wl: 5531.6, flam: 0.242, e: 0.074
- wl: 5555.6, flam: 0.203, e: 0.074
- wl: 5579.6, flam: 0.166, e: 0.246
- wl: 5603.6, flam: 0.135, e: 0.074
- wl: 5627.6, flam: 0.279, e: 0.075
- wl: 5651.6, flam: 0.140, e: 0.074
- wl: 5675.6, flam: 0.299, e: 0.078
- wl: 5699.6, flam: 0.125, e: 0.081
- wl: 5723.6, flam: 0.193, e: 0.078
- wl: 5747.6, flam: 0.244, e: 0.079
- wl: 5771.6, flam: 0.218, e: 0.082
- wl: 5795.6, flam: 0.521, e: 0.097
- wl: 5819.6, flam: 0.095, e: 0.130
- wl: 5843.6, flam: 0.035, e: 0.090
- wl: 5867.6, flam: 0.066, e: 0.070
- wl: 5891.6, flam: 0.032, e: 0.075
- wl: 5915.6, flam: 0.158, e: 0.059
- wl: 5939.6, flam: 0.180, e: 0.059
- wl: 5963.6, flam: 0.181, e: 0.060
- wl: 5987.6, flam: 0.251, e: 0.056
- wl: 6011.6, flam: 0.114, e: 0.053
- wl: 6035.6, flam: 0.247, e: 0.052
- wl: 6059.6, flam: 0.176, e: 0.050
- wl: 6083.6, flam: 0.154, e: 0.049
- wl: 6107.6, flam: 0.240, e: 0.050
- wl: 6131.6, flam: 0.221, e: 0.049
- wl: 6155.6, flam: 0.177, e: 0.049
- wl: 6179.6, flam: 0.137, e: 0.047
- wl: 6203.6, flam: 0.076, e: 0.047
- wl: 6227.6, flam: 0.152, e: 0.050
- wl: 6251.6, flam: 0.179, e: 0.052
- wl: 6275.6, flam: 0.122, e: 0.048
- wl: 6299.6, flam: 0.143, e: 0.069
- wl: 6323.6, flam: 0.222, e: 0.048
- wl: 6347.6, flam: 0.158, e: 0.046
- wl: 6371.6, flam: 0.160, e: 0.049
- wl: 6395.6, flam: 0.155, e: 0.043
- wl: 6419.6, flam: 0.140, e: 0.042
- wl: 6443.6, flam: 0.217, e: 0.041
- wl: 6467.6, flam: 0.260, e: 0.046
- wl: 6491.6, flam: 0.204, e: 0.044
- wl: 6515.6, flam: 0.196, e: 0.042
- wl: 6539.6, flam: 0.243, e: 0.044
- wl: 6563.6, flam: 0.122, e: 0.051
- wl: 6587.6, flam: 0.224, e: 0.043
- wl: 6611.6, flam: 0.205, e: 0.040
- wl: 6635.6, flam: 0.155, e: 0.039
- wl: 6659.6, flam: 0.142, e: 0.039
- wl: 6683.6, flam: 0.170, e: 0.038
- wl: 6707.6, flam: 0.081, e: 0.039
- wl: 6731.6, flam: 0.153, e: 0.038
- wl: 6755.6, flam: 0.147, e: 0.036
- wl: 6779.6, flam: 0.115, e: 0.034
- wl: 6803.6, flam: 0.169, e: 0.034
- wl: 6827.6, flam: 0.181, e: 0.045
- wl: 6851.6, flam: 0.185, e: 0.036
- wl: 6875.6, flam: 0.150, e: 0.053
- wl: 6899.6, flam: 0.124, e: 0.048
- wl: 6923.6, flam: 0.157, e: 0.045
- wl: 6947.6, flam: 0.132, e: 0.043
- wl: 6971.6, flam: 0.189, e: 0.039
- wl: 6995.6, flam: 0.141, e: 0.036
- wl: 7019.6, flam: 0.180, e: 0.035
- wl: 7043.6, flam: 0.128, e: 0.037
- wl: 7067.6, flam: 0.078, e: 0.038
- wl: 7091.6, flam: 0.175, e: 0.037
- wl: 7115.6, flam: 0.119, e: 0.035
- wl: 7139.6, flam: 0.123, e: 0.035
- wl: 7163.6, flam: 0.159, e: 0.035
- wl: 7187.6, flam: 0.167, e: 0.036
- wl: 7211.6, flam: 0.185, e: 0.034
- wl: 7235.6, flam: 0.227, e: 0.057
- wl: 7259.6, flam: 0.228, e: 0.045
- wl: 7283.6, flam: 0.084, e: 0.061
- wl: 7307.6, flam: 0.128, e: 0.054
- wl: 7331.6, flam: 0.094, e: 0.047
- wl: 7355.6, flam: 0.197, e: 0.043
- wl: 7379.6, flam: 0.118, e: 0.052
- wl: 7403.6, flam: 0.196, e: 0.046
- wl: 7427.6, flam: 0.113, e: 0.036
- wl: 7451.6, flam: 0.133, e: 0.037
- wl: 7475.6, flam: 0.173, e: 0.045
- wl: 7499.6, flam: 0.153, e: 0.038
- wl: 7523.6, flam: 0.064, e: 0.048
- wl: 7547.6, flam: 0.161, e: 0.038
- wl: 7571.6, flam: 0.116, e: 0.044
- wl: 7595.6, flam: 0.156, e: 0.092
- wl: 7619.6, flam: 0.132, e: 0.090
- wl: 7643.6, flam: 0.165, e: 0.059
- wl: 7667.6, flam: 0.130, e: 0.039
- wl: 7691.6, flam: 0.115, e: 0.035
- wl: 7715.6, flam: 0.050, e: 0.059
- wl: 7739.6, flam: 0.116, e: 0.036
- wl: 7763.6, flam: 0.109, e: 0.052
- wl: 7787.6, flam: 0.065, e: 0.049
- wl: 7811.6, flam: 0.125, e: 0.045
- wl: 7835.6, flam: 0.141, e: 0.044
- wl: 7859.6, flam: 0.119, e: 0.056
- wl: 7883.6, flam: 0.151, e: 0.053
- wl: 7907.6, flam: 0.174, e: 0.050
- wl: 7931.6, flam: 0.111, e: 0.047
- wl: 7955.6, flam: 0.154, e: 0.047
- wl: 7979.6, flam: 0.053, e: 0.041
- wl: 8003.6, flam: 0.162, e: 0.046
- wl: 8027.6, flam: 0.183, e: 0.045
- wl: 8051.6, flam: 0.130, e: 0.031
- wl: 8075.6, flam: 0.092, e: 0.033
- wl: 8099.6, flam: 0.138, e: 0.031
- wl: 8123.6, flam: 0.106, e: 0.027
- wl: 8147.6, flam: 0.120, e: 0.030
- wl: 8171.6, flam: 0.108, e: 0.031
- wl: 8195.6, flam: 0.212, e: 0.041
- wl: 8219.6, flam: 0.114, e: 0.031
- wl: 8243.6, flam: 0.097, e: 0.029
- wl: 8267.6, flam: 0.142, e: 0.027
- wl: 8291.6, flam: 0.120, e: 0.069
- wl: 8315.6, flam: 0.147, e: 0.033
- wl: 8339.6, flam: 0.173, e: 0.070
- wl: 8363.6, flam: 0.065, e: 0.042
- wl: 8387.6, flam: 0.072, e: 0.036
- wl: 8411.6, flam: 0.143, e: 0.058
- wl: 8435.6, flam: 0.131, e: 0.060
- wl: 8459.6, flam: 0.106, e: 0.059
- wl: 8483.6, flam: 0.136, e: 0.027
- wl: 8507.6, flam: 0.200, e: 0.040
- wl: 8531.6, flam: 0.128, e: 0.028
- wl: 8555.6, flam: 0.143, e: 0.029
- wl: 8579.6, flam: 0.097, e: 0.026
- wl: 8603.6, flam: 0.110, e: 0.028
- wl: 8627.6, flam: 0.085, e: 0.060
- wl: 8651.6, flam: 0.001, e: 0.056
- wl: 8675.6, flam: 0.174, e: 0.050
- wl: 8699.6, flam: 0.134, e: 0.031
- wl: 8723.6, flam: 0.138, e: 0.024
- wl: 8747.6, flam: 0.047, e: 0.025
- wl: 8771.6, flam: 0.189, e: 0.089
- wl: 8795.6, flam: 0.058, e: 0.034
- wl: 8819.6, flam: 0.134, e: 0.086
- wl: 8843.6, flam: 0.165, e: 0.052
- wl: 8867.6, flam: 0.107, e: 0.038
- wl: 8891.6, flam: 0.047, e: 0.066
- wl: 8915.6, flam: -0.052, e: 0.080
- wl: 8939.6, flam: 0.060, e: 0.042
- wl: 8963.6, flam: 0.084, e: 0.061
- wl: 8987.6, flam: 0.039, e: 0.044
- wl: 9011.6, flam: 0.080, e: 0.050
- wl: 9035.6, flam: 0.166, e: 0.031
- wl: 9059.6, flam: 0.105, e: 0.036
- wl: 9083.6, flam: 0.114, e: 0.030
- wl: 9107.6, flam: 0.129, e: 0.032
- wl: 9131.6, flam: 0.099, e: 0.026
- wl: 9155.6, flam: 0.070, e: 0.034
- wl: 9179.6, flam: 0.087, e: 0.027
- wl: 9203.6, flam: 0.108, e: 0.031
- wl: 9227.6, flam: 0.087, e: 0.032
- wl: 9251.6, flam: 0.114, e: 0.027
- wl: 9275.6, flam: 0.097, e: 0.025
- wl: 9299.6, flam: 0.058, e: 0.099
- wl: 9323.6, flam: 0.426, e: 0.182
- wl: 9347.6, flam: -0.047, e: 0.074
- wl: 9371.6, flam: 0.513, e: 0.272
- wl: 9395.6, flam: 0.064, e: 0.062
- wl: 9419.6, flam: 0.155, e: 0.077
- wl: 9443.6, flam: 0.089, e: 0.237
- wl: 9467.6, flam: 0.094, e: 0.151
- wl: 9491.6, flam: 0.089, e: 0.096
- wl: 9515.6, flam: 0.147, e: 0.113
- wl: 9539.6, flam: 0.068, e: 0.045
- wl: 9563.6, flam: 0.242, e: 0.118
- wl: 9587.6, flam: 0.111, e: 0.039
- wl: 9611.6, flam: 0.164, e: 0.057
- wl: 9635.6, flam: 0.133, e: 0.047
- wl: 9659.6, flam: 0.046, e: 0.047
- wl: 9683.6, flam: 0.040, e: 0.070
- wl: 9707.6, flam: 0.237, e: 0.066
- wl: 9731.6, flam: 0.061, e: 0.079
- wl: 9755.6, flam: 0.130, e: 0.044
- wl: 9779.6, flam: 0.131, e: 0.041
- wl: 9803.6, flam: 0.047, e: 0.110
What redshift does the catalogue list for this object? 0.080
